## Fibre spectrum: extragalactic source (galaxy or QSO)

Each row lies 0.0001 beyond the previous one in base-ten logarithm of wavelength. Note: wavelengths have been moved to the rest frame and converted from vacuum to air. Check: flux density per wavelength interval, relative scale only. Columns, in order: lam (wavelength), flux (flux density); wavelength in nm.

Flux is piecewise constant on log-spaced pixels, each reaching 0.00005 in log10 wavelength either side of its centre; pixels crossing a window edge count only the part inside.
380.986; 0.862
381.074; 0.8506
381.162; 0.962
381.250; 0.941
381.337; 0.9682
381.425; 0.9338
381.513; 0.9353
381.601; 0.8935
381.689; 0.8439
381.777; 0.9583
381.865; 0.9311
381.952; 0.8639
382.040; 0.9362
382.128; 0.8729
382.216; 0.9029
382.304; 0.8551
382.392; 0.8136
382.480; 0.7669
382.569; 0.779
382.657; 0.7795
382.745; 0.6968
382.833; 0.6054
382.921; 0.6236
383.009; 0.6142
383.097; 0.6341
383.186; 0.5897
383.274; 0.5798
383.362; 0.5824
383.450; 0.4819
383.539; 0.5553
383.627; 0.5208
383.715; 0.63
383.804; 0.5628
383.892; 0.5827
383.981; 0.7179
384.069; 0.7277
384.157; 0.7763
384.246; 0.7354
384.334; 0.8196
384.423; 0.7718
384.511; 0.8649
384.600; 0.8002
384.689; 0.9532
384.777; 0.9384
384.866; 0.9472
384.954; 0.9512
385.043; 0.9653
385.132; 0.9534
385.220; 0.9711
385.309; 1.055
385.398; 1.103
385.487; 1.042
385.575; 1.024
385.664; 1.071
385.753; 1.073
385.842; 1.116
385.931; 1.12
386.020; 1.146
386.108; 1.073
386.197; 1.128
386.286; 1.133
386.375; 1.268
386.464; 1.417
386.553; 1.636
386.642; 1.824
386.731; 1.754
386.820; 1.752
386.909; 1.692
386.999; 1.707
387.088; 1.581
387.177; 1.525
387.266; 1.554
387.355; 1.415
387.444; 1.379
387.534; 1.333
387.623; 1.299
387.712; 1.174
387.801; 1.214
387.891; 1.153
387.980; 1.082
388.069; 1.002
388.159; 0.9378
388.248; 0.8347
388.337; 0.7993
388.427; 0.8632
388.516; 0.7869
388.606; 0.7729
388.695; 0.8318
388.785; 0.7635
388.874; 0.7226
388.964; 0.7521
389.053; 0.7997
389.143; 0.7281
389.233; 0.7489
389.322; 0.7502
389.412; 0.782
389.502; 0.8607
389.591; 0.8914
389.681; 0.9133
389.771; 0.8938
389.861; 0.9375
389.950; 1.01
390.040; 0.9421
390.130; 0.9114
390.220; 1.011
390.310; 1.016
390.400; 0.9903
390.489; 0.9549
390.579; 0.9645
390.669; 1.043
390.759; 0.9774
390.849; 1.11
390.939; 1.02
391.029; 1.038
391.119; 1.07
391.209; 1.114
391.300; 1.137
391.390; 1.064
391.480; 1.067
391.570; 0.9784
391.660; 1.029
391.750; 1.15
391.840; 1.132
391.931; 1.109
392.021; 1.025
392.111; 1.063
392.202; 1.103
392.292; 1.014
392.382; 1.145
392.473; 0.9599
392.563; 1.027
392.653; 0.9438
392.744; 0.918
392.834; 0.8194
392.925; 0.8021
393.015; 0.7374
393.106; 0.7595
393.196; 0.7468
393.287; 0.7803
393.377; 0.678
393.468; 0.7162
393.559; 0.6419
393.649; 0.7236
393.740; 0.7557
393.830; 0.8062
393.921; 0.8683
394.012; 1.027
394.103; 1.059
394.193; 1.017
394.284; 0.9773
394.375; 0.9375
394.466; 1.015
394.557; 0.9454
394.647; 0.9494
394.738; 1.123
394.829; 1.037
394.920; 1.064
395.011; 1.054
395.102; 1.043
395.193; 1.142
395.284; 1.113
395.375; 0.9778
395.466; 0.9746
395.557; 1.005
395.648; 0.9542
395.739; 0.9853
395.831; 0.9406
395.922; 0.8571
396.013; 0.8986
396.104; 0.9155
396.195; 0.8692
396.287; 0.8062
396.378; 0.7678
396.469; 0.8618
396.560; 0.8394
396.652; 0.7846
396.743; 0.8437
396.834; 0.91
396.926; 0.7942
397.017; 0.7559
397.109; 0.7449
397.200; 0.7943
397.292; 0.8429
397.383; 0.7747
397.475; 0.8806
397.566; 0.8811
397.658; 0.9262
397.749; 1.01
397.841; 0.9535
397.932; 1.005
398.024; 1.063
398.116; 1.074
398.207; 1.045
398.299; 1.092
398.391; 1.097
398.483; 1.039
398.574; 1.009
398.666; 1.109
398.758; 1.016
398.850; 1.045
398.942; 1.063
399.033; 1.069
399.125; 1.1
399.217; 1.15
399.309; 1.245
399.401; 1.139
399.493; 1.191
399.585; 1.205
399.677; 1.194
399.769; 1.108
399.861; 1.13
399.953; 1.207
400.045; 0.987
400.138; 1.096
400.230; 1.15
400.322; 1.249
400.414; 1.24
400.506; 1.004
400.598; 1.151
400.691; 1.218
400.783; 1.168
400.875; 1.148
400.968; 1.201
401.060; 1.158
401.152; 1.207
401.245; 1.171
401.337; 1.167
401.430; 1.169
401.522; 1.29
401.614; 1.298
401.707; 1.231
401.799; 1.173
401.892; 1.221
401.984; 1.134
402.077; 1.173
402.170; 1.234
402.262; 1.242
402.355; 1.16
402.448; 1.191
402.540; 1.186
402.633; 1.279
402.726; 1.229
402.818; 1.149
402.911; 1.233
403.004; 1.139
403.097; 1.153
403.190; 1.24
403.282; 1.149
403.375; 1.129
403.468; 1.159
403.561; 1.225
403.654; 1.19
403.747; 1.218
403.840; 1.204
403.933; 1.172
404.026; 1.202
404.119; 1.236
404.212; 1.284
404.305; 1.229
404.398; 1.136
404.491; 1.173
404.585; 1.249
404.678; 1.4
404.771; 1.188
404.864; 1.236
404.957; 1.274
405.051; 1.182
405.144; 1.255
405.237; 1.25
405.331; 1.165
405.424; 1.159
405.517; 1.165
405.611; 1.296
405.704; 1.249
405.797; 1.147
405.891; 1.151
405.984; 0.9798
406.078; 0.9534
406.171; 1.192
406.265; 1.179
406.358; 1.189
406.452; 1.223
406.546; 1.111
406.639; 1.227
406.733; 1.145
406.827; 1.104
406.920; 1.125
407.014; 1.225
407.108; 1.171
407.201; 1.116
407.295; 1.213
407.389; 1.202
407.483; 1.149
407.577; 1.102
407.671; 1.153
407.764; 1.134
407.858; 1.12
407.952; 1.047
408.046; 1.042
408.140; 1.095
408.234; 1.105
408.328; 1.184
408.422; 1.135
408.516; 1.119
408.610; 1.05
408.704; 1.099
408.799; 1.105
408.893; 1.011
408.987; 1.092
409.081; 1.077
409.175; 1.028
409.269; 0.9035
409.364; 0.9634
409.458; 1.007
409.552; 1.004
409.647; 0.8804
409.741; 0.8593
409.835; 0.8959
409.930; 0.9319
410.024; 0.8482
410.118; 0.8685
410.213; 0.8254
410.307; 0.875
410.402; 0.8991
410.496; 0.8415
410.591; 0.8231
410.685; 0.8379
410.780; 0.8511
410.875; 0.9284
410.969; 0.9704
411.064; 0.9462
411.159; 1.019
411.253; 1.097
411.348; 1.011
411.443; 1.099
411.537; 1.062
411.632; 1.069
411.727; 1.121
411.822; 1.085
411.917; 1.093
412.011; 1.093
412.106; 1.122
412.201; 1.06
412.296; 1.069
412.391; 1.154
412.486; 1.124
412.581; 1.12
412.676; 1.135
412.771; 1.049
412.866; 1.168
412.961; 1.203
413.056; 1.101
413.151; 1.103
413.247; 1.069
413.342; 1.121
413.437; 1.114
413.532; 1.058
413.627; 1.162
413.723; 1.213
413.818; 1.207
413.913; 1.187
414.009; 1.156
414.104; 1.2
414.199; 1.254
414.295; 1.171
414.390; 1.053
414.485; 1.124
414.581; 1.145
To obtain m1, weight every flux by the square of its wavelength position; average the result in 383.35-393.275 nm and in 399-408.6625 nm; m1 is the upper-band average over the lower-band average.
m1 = 1.26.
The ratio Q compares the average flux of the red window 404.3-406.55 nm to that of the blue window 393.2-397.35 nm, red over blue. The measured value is 1.32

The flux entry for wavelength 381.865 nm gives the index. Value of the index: 0.9311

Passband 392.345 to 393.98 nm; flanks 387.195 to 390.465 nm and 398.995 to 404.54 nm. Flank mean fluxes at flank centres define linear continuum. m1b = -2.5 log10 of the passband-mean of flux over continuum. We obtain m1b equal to 0.26 mag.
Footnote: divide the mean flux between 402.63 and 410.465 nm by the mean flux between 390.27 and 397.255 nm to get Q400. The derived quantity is 1.19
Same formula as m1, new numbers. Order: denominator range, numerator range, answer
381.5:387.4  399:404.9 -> 1.32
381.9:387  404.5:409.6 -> 1.35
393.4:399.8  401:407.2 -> 1.28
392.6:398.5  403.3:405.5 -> 1.39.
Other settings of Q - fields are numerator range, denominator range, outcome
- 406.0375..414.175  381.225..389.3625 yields 1.10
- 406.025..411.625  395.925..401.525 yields 1.01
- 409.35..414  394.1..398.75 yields 1.08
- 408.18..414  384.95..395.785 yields 1.00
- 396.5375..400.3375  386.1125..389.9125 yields 0.90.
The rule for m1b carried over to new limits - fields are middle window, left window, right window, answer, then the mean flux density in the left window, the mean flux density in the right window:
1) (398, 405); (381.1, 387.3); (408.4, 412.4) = -0.186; 0.969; 0.994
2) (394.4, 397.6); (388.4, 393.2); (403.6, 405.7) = 0.139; 0.941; 1.22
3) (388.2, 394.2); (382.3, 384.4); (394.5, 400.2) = -0.084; 0.665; 0.993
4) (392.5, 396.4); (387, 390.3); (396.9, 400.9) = 0.134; 1.01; 1.05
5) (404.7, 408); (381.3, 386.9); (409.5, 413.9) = -0.159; 0.925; 1.03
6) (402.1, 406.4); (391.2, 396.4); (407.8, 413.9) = -0.189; 0.952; 1.04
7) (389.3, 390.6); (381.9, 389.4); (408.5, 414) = 0.066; 0.972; 1.03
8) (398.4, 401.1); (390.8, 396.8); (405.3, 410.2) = -0.122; 0.952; 1.09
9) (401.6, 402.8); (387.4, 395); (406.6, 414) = -0.190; 0.953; 1.06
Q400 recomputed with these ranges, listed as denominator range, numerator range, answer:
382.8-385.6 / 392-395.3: 1.21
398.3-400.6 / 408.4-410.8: 0.85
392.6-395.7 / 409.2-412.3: 1.06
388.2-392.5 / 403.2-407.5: 1.25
